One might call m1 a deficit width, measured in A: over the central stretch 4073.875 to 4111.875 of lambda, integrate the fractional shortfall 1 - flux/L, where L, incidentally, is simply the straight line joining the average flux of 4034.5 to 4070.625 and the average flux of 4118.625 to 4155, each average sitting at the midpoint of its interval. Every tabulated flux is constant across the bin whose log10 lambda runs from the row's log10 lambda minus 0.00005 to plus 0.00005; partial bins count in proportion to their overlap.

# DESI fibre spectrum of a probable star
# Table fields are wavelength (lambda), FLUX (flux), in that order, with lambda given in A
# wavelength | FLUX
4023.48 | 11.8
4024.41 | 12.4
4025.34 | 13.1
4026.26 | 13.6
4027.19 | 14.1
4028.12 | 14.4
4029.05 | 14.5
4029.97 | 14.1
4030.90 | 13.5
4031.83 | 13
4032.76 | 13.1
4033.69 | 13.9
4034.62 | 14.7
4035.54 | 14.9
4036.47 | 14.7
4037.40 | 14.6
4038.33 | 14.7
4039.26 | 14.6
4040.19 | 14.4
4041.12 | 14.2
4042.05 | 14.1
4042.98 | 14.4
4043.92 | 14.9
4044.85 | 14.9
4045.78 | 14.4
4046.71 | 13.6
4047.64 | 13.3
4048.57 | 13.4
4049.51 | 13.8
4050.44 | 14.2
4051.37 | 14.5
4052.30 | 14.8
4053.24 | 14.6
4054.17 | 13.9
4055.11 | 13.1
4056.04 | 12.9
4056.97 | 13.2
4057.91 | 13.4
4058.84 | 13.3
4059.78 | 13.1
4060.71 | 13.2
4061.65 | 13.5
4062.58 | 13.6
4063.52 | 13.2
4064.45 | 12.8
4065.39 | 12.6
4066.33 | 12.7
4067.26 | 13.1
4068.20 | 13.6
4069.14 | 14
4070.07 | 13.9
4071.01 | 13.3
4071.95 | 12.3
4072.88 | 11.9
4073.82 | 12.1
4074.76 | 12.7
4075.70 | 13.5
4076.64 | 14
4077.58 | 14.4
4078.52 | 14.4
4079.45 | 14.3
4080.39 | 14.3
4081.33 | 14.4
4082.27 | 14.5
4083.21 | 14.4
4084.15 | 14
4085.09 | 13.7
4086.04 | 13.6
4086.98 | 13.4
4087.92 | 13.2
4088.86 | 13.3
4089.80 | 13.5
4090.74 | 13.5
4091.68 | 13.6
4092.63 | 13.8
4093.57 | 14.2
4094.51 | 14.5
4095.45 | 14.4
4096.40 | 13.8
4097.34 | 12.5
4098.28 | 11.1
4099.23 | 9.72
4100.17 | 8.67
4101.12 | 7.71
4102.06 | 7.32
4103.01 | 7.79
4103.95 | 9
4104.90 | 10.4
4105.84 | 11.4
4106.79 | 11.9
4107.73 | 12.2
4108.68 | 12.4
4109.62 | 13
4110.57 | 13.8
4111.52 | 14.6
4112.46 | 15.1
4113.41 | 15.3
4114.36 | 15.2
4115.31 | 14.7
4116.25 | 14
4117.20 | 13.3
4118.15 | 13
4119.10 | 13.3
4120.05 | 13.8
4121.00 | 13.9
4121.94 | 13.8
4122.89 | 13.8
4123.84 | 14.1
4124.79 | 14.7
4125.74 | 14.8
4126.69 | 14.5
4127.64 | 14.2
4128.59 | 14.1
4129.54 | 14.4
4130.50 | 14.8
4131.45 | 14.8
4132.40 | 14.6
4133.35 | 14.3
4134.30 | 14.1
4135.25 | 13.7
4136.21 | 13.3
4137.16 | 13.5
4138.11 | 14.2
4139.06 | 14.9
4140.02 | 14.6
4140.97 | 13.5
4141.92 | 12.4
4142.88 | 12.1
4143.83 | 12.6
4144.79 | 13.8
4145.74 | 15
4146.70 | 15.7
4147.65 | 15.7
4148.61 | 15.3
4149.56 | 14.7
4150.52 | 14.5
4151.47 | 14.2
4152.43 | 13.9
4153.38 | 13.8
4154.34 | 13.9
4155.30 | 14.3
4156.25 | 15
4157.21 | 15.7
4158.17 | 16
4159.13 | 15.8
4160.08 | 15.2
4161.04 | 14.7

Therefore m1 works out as 3.6 A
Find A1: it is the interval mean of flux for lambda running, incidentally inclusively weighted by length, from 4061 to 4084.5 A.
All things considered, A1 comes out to 13.5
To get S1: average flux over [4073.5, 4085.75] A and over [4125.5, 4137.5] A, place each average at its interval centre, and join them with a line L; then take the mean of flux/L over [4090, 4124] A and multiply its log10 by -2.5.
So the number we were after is 0.12 mag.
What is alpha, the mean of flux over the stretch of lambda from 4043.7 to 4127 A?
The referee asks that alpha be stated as 13.2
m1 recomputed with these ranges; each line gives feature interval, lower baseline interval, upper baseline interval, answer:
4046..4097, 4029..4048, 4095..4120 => -1.47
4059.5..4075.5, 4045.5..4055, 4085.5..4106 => 0.17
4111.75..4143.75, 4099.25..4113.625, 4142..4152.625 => -3.27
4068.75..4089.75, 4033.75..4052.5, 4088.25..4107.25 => -1.82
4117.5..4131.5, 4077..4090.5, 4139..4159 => 0.11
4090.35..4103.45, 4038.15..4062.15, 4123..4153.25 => 2.30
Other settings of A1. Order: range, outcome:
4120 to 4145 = 14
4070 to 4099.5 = 13.5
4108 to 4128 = 14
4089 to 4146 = 13.2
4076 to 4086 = 14.2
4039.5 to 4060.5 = 13.9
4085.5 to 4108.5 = 11.9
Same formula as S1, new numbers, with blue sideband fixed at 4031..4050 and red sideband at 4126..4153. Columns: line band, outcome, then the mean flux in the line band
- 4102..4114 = 0.18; 12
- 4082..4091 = 0.04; 13.7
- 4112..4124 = 0.01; 14.1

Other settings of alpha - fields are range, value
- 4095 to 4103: 10.5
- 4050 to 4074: 13.4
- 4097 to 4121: 12.1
